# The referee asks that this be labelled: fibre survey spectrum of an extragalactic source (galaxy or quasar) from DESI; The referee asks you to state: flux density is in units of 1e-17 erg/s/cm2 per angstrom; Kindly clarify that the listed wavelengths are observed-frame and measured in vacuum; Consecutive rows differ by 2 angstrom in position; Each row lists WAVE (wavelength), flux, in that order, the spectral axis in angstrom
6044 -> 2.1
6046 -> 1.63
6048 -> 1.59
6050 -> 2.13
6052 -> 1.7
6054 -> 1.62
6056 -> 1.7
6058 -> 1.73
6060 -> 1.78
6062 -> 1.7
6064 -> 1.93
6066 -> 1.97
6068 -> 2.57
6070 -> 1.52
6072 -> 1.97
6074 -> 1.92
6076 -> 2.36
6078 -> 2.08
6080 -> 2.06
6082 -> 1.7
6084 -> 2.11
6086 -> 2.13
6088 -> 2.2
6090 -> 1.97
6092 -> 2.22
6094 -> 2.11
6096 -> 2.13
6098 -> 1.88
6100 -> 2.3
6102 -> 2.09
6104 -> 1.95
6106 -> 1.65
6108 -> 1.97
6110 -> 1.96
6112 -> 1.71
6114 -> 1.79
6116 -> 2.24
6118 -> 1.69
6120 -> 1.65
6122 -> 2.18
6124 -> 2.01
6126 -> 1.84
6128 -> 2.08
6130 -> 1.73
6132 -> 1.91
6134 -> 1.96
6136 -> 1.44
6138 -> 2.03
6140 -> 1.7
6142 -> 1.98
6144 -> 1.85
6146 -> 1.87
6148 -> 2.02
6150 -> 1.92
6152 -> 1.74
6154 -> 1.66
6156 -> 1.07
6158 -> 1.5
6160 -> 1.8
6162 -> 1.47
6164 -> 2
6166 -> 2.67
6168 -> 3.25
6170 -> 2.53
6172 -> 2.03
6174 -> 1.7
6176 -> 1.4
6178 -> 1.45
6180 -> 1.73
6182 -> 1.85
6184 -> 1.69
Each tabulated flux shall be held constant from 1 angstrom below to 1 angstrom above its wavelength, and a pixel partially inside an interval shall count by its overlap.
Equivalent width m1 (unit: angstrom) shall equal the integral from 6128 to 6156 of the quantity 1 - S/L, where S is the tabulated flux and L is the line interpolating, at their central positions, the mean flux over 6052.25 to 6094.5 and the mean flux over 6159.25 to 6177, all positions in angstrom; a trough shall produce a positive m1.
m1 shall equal 3.4 angstrom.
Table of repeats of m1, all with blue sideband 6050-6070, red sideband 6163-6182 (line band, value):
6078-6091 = -0.90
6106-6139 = 1.58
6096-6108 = -0.33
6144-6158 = 2.22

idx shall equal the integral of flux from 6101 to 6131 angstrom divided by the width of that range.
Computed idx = 1.9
